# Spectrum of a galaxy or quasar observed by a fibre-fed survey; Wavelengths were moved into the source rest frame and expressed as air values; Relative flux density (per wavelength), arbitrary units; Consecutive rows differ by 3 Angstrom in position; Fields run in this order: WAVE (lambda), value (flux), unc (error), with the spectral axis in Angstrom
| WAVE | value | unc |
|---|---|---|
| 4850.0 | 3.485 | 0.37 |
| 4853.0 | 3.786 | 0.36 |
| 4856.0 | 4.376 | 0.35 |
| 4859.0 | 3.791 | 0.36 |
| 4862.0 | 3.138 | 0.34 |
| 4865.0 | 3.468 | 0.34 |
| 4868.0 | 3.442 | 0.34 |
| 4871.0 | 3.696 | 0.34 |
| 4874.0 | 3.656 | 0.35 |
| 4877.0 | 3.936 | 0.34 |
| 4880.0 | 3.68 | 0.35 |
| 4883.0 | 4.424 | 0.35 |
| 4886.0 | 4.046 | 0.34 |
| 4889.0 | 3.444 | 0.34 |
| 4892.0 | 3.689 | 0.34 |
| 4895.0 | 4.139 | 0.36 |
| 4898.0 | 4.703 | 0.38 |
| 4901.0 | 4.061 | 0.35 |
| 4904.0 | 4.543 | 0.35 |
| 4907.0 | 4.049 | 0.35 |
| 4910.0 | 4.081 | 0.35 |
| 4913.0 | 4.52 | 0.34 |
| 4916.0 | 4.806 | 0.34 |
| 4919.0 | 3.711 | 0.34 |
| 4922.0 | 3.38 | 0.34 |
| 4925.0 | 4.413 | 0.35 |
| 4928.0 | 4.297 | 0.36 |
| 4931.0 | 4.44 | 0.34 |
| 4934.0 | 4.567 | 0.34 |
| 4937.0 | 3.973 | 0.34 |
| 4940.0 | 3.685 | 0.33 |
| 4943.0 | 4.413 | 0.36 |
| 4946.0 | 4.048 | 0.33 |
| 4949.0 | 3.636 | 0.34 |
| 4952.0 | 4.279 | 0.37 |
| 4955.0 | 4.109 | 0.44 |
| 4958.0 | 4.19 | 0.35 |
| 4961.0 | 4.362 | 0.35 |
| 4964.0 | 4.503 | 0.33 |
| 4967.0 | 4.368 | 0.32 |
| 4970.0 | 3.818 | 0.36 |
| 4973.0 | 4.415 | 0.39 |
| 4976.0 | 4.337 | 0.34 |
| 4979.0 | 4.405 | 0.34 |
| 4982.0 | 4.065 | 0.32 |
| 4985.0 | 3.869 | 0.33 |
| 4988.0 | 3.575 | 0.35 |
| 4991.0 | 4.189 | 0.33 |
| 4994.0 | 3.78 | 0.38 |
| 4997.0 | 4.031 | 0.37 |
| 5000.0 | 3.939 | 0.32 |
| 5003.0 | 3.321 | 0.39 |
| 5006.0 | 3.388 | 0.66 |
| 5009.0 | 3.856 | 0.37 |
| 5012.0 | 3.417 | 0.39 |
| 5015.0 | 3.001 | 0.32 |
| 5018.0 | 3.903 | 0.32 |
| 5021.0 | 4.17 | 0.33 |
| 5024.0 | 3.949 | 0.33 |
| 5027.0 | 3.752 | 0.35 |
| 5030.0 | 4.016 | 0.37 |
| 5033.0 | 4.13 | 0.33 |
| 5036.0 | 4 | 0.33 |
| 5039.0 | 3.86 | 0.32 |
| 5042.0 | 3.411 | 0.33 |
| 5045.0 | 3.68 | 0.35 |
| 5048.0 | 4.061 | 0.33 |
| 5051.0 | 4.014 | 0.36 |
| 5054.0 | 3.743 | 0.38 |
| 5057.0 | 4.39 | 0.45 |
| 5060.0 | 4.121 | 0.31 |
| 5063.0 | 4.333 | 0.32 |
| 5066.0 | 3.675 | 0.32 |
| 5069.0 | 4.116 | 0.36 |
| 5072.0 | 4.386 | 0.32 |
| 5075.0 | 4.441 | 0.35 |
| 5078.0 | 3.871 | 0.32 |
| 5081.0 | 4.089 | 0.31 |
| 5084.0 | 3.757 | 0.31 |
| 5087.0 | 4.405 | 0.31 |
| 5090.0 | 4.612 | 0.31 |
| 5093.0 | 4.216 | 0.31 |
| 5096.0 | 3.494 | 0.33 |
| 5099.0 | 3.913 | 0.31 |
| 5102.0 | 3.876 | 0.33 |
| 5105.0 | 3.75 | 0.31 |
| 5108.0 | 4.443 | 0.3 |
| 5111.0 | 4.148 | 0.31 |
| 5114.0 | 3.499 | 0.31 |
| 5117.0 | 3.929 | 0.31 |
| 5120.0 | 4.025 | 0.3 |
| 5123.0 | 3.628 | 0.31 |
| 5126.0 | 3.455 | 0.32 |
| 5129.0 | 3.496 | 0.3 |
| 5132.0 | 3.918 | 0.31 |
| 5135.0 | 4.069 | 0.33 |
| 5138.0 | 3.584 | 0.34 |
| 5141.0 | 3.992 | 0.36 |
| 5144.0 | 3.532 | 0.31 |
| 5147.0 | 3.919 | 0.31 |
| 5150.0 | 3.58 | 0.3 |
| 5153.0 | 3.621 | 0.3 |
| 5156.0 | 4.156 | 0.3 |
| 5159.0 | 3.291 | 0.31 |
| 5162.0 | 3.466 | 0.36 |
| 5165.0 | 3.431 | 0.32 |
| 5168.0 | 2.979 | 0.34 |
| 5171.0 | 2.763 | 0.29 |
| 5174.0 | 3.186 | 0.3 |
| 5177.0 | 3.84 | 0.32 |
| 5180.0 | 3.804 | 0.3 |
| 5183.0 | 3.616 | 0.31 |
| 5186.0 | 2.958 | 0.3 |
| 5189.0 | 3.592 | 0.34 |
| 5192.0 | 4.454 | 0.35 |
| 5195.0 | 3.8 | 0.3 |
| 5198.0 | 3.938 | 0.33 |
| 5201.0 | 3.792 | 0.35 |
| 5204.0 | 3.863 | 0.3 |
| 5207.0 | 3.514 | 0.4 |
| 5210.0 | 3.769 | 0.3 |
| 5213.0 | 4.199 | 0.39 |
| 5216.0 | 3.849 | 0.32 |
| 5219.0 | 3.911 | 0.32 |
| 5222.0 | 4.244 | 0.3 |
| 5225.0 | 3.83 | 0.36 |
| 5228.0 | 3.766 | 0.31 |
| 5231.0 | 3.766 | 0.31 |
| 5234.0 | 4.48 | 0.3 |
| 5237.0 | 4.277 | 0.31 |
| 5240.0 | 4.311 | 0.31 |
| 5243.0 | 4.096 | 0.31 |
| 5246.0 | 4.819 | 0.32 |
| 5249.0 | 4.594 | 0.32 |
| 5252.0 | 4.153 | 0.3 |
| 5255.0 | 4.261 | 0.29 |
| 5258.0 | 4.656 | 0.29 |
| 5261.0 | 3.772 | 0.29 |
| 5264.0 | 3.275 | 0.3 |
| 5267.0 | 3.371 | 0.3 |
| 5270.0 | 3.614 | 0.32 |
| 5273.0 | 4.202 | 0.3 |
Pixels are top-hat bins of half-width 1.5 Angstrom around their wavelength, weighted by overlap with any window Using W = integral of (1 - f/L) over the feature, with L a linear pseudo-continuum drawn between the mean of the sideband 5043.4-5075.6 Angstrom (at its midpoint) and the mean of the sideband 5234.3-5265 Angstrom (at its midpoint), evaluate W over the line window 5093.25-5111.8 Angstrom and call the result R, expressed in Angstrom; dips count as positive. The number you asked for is 0.7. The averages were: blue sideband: 4.08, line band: 3.95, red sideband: 4.25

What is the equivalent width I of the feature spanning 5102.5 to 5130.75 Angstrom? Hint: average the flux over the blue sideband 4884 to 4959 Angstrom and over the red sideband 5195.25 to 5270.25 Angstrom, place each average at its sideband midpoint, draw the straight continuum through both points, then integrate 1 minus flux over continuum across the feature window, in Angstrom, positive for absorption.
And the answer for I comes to 1.6 Angstrom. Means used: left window 4.13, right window 4.01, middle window 3.82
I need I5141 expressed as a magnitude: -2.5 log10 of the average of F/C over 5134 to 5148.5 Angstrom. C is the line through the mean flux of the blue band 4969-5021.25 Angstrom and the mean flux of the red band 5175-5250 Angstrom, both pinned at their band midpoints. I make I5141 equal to 0.03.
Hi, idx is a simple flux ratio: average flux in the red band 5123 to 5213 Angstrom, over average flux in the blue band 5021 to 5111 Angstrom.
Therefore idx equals 0.9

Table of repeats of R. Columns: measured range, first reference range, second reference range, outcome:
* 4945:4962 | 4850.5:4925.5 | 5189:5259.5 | -0.5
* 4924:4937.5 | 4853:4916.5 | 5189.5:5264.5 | -1.3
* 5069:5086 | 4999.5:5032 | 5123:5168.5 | -2.0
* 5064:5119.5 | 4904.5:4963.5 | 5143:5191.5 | -4.8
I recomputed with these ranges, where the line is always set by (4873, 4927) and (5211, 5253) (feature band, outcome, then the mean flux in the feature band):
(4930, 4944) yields -0.4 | 4.2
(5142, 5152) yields 1.1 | 3.69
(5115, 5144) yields 2.6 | 3.77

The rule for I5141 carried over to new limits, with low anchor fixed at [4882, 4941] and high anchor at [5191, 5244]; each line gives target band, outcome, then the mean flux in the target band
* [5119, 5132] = 0.10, 3.67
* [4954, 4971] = -0.03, 4.24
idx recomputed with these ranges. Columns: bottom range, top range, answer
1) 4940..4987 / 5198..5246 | 0.96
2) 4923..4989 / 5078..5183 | 0.90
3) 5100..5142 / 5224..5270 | 1.06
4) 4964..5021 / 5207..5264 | 1.06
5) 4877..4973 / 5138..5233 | 0.89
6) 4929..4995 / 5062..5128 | 0.96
